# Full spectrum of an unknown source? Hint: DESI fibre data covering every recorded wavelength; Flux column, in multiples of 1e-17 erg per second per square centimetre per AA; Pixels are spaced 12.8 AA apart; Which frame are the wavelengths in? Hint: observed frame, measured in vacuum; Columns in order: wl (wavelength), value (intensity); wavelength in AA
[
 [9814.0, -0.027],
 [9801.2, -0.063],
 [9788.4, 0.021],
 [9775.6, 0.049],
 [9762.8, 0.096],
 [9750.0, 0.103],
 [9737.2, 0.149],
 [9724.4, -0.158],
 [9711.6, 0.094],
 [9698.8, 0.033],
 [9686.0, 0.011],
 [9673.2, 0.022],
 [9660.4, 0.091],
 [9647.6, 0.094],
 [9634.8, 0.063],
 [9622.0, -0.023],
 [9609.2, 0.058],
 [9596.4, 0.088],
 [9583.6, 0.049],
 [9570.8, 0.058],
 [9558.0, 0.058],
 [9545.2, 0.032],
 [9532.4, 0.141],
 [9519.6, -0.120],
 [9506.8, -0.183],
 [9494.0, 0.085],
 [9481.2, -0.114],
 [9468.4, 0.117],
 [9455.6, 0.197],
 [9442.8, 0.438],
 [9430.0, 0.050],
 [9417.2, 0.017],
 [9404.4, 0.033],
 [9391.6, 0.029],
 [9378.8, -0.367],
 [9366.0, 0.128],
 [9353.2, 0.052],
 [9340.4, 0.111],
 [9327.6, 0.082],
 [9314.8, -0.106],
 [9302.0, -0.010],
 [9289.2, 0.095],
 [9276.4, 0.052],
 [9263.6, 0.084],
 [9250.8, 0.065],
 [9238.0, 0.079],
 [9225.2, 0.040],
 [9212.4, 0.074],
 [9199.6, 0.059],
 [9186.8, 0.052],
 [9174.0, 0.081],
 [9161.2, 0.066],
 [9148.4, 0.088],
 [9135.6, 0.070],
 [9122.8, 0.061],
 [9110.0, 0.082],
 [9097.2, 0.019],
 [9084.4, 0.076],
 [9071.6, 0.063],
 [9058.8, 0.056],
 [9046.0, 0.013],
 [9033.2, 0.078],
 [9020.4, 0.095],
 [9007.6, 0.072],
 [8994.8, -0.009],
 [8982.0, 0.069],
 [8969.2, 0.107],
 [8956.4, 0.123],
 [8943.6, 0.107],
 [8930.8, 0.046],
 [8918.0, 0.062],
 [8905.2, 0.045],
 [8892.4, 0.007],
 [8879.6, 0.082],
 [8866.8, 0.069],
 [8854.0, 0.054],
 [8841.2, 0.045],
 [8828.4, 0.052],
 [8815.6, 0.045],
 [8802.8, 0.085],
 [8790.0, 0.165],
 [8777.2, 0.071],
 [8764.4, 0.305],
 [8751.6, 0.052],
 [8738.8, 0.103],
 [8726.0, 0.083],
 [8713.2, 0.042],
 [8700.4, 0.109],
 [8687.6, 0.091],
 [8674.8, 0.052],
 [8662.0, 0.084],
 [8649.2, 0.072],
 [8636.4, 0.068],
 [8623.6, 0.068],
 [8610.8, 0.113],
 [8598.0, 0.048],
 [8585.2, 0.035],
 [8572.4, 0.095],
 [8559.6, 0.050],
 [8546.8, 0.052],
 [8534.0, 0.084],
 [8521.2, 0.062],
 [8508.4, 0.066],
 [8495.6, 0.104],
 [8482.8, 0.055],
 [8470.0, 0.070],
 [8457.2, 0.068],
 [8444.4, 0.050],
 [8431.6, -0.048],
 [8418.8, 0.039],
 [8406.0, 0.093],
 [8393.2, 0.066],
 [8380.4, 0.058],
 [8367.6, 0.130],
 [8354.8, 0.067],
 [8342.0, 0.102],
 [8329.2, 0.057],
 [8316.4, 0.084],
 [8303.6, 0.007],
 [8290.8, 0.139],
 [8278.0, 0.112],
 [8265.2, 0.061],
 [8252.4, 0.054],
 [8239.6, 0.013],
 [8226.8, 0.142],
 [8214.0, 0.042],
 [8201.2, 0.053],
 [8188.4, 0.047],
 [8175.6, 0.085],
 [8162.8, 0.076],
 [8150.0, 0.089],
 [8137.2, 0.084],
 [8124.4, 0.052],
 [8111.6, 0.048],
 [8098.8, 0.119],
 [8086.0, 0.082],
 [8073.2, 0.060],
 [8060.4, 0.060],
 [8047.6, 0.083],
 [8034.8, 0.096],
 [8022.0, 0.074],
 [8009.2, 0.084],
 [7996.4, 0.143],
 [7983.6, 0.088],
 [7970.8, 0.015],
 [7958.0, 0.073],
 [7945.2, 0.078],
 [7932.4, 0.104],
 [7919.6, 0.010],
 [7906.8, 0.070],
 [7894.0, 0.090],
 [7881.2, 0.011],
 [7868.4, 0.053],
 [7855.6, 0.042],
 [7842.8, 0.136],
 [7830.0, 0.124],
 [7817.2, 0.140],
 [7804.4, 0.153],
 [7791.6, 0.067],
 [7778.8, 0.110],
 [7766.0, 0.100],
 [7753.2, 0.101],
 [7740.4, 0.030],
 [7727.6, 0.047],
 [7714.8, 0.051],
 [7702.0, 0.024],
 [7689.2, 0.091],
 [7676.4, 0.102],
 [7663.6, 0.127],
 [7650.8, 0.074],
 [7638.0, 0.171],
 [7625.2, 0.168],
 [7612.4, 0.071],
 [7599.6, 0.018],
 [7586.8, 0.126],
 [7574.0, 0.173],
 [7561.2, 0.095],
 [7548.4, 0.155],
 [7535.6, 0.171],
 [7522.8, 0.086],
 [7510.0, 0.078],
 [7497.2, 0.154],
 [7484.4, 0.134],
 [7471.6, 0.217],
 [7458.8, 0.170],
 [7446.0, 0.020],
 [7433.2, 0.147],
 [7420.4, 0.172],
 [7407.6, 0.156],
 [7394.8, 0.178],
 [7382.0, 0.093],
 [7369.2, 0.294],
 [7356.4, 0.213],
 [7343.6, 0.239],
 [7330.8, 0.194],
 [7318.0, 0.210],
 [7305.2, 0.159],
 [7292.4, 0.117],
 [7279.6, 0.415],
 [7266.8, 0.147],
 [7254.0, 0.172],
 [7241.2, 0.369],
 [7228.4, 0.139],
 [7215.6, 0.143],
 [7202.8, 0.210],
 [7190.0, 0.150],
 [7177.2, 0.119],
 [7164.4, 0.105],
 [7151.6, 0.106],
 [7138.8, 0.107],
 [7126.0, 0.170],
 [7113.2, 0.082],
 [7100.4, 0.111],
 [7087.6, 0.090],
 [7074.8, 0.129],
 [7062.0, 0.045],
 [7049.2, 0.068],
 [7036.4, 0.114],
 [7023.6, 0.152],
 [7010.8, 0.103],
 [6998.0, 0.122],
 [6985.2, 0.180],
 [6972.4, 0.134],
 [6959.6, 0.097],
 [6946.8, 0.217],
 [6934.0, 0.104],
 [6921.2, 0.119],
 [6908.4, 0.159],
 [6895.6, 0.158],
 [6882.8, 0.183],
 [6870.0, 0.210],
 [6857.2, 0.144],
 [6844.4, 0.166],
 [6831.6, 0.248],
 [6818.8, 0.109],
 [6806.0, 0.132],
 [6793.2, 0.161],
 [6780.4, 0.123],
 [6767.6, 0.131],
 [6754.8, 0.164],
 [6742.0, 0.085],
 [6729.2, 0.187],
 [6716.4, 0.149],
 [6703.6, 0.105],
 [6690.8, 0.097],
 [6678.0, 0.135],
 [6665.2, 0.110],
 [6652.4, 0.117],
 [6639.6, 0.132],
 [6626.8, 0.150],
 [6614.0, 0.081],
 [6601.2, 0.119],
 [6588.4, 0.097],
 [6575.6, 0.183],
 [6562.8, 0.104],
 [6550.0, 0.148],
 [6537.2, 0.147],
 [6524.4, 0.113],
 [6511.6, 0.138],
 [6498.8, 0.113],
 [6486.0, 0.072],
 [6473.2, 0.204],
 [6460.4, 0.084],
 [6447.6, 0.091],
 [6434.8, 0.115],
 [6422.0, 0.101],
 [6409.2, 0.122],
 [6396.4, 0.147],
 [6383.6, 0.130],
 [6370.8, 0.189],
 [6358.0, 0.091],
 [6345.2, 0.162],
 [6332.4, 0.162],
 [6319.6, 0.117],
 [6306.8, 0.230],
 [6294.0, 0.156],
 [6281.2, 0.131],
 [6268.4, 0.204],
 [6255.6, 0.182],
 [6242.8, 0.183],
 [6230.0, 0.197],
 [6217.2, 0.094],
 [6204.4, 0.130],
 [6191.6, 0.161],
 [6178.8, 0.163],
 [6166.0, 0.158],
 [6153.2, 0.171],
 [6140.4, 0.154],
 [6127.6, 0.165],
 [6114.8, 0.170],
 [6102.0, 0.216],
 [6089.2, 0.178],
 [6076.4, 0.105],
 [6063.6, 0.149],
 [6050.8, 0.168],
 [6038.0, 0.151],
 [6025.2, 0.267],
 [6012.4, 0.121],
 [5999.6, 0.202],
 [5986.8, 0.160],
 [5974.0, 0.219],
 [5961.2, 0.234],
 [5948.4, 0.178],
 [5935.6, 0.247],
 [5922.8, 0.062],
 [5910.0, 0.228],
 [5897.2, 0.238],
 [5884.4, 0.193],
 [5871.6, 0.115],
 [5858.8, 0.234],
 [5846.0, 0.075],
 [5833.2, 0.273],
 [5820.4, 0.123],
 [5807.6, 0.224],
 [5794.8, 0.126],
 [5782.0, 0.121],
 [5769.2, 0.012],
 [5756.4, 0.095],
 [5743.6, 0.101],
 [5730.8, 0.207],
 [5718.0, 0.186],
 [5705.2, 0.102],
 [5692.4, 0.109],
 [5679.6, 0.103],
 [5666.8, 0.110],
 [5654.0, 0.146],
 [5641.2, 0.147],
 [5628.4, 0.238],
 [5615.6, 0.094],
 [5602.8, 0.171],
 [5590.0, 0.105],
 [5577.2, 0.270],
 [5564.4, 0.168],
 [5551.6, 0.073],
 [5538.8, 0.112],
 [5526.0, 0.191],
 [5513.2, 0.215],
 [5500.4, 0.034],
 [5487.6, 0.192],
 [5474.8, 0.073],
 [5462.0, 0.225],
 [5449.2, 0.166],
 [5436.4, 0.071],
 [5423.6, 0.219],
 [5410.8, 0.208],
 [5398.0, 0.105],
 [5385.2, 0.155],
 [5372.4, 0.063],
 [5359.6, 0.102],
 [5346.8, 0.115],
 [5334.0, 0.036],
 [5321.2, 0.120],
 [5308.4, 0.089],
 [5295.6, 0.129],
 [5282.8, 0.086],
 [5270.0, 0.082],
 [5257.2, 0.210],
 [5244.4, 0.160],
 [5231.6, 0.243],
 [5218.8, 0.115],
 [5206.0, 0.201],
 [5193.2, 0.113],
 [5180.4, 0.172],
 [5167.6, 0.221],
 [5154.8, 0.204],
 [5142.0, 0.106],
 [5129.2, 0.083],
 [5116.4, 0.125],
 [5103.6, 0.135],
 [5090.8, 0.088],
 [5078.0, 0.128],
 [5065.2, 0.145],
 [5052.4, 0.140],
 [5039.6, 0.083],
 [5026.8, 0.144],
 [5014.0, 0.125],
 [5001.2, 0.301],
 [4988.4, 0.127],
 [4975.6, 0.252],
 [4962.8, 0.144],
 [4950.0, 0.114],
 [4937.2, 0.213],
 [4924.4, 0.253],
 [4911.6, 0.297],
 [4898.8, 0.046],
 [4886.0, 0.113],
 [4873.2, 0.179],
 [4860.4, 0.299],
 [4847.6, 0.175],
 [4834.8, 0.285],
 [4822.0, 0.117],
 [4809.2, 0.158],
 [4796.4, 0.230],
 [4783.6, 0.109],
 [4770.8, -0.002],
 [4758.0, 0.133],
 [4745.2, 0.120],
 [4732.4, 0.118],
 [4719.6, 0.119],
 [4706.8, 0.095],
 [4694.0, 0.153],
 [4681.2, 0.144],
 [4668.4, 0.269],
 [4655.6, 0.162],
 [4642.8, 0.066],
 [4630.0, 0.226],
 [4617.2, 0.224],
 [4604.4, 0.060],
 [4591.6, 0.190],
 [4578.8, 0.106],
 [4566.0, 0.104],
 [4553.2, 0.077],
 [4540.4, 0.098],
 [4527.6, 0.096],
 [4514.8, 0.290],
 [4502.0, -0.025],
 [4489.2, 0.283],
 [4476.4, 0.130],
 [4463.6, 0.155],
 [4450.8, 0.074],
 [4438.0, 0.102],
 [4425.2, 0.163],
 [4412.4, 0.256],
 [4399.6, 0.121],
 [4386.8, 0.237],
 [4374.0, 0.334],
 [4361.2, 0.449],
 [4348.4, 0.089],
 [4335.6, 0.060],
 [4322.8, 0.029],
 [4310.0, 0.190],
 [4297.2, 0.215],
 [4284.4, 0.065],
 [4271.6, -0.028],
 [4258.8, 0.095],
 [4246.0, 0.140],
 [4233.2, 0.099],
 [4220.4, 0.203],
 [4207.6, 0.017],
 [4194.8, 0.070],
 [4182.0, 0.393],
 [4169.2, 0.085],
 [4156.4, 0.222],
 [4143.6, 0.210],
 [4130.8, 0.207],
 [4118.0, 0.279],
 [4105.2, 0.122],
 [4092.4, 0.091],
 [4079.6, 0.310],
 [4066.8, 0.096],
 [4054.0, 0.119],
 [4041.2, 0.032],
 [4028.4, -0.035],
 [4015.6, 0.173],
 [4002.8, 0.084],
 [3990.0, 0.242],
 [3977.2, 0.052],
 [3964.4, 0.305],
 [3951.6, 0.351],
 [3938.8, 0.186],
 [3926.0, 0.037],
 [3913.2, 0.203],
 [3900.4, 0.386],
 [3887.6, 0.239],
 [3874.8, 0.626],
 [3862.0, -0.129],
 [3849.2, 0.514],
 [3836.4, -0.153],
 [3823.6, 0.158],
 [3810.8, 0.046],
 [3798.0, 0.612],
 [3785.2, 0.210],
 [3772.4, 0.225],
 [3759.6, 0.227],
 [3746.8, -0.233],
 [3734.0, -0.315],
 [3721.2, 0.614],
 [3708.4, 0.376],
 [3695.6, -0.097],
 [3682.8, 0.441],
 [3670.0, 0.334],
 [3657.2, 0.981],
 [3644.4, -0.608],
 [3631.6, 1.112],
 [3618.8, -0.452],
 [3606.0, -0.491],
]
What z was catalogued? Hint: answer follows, 0.116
